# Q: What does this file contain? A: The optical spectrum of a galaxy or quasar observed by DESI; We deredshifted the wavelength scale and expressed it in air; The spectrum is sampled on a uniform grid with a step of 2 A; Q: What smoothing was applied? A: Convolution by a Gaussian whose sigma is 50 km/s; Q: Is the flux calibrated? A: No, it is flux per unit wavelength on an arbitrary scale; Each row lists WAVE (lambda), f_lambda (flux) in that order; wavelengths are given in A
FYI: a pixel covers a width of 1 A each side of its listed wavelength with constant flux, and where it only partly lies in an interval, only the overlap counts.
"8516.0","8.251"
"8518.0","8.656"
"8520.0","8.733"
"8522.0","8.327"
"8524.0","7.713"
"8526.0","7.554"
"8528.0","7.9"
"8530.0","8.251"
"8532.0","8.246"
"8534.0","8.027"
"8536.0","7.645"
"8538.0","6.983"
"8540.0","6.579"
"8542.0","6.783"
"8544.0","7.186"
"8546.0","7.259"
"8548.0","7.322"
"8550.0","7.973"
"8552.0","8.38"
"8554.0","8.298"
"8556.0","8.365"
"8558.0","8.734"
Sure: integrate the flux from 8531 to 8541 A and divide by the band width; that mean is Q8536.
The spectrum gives 7.5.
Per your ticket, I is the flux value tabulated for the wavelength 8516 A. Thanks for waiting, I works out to 8.251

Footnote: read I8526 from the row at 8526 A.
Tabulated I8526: 7.554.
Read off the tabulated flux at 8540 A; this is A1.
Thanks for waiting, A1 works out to 6.579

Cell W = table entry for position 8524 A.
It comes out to 7.713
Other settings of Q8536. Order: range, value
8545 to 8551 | 7.52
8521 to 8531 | 7.95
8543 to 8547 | 7.22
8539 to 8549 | 7.03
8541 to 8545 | 6.98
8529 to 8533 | 8.25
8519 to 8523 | 8.53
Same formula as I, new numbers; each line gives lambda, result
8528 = 7.9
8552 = 8.38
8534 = 8.027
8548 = 7.322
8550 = 7.973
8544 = 7.186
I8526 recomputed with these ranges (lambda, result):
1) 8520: 8.733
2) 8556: 8.365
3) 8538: 6.983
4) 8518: 8.656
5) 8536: 7.645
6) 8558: 8.734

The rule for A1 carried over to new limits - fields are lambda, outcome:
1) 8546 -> 7.259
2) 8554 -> 8.298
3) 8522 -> 8.327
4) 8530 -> 8.251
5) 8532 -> 8.246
